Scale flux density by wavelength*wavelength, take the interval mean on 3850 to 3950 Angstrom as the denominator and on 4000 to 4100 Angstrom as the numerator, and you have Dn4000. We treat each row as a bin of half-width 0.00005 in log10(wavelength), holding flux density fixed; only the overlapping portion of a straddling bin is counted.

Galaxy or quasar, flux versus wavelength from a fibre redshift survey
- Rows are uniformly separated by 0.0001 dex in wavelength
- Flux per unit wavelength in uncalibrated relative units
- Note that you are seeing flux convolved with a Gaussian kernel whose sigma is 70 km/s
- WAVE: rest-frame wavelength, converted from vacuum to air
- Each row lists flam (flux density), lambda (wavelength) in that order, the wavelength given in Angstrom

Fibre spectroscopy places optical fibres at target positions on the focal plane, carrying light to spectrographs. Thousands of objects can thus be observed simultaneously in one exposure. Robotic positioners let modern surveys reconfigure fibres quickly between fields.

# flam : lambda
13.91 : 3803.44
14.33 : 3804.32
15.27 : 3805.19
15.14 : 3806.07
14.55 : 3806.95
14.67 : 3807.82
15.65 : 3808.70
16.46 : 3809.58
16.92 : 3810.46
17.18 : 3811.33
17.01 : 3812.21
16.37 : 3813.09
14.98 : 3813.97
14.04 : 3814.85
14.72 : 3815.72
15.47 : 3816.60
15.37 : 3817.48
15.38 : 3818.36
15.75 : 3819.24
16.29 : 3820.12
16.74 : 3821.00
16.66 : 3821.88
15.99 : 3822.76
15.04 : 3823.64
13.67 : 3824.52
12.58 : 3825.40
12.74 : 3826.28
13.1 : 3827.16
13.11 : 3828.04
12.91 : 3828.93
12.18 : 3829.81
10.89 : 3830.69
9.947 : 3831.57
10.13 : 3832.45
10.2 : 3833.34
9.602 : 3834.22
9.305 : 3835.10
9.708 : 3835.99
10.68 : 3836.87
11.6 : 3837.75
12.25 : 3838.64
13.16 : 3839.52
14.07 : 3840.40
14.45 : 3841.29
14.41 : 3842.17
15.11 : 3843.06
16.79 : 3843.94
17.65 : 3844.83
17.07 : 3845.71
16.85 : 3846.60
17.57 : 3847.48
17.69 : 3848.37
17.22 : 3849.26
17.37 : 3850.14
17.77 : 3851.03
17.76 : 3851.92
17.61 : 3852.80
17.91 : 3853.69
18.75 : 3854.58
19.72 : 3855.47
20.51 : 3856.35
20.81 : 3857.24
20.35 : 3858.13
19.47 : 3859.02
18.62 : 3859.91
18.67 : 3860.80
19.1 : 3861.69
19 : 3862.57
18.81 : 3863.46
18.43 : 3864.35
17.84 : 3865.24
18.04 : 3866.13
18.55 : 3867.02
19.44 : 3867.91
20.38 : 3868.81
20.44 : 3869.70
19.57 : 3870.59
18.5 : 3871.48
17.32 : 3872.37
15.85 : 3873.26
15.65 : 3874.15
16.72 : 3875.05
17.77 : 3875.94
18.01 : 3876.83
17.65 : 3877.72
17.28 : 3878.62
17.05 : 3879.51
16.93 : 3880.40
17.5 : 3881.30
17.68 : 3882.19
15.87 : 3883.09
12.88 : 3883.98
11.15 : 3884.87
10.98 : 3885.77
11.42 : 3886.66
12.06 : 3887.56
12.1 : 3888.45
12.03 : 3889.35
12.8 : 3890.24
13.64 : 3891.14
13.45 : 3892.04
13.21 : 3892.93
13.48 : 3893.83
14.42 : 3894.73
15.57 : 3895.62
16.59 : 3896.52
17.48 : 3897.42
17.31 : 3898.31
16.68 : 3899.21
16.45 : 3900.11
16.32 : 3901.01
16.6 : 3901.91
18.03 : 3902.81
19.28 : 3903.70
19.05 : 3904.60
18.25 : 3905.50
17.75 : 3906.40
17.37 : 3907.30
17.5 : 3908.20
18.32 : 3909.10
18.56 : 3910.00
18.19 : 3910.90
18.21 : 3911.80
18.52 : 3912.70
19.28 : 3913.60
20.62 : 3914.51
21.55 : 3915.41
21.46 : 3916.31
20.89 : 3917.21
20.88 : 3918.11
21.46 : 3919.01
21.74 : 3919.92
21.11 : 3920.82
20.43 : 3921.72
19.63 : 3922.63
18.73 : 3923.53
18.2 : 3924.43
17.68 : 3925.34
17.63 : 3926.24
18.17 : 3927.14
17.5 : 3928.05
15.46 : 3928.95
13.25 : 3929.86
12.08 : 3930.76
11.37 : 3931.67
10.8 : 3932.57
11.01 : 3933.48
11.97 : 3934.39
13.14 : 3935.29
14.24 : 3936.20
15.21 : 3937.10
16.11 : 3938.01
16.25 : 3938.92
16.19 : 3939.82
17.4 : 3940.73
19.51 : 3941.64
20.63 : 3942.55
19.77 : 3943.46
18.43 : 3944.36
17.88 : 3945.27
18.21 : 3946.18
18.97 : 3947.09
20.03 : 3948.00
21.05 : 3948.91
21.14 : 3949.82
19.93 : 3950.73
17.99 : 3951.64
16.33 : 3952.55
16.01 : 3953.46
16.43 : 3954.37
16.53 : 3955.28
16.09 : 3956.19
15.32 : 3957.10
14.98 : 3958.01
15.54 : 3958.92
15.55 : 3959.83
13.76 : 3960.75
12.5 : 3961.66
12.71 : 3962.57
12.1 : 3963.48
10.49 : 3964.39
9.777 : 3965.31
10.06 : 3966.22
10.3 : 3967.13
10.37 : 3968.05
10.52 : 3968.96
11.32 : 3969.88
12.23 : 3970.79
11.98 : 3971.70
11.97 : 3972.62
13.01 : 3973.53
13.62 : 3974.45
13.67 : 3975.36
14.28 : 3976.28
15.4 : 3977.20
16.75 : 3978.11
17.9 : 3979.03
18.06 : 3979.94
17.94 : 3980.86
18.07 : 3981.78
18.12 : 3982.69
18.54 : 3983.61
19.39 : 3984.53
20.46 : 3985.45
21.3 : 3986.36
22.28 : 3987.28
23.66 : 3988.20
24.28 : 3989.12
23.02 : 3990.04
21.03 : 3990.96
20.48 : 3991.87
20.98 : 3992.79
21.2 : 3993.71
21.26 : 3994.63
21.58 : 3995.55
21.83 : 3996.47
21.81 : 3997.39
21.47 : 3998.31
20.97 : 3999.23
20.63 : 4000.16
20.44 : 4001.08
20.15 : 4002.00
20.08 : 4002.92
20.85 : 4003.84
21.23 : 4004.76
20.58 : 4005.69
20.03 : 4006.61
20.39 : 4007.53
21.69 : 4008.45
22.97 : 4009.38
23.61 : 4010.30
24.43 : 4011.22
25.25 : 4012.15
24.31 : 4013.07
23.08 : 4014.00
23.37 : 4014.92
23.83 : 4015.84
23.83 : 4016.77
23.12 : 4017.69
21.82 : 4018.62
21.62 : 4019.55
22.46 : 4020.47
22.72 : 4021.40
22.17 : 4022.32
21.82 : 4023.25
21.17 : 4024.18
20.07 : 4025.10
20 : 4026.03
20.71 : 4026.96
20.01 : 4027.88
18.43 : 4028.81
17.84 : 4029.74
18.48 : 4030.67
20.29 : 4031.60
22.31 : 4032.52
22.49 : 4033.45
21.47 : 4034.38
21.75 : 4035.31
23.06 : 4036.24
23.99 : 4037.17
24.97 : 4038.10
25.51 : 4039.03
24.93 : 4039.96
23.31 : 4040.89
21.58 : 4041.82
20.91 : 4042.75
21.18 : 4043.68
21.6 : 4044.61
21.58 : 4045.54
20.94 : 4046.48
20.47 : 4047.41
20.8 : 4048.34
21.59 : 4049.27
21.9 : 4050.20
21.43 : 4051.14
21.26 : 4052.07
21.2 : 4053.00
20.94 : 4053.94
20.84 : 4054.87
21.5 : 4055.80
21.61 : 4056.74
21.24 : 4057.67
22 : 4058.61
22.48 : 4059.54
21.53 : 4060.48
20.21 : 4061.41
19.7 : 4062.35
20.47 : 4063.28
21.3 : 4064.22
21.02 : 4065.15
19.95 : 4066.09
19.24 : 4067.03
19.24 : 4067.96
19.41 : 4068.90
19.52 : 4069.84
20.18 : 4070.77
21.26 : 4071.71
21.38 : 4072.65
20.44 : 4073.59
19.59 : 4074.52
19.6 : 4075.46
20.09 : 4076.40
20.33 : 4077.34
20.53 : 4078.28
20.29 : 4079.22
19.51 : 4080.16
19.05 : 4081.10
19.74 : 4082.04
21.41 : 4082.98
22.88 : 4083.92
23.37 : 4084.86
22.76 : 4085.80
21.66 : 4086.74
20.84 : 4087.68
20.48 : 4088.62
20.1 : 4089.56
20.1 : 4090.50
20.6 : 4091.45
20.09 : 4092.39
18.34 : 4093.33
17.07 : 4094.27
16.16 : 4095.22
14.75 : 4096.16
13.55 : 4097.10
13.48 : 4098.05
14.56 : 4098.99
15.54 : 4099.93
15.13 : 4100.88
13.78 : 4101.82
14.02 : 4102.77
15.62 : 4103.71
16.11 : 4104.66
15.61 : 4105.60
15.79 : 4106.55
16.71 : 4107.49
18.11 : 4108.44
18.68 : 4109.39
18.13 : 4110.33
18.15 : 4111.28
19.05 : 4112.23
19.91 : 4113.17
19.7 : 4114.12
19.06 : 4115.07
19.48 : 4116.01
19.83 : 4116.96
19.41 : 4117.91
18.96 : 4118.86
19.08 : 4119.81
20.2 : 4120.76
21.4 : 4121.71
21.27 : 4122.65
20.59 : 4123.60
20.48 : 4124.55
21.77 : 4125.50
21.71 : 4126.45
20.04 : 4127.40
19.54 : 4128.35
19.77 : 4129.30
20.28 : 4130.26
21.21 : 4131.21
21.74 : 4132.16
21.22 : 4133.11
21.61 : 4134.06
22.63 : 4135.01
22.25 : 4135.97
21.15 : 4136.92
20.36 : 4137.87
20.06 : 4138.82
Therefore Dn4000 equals 1.30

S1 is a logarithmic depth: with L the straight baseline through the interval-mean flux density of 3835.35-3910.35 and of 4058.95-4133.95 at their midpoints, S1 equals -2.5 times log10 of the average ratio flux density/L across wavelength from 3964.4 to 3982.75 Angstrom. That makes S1 0.29 mag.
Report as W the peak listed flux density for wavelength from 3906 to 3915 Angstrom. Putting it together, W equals 20.62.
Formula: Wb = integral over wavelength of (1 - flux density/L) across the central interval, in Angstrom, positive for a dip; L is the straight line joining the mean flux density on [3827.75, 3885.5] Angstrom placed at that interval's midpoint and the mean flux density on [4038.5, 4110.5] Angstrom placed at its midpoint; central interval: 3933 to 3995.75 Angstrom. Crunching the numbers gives 4.9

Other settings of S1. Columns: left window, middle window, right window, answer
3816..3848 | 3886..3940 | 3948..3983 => -0.15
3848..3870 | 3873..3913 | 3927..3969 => 0.09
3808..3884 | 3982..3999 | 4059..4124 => -0.19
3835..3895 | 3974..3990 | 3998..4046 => 0.10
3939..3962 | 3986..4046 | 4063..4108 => -0.21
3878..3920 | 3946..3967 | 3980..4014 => 0.23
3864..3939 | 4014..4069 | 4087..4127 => -0.21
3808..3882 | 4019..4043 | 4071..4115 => -0.21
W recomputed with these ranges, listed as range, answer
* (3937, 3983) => 21.14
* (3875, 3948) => 21.74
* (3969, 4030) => 25.25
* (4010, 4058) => 25.51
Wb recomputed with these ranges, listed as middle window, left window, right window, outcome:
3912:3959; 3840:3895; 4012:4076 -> 2.52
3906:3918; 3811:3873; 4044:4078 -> -1.15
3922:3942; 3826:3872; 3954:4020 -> 2.17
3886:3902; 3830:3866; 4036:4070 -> 2.52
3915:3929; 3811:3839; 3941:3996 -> -3.44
